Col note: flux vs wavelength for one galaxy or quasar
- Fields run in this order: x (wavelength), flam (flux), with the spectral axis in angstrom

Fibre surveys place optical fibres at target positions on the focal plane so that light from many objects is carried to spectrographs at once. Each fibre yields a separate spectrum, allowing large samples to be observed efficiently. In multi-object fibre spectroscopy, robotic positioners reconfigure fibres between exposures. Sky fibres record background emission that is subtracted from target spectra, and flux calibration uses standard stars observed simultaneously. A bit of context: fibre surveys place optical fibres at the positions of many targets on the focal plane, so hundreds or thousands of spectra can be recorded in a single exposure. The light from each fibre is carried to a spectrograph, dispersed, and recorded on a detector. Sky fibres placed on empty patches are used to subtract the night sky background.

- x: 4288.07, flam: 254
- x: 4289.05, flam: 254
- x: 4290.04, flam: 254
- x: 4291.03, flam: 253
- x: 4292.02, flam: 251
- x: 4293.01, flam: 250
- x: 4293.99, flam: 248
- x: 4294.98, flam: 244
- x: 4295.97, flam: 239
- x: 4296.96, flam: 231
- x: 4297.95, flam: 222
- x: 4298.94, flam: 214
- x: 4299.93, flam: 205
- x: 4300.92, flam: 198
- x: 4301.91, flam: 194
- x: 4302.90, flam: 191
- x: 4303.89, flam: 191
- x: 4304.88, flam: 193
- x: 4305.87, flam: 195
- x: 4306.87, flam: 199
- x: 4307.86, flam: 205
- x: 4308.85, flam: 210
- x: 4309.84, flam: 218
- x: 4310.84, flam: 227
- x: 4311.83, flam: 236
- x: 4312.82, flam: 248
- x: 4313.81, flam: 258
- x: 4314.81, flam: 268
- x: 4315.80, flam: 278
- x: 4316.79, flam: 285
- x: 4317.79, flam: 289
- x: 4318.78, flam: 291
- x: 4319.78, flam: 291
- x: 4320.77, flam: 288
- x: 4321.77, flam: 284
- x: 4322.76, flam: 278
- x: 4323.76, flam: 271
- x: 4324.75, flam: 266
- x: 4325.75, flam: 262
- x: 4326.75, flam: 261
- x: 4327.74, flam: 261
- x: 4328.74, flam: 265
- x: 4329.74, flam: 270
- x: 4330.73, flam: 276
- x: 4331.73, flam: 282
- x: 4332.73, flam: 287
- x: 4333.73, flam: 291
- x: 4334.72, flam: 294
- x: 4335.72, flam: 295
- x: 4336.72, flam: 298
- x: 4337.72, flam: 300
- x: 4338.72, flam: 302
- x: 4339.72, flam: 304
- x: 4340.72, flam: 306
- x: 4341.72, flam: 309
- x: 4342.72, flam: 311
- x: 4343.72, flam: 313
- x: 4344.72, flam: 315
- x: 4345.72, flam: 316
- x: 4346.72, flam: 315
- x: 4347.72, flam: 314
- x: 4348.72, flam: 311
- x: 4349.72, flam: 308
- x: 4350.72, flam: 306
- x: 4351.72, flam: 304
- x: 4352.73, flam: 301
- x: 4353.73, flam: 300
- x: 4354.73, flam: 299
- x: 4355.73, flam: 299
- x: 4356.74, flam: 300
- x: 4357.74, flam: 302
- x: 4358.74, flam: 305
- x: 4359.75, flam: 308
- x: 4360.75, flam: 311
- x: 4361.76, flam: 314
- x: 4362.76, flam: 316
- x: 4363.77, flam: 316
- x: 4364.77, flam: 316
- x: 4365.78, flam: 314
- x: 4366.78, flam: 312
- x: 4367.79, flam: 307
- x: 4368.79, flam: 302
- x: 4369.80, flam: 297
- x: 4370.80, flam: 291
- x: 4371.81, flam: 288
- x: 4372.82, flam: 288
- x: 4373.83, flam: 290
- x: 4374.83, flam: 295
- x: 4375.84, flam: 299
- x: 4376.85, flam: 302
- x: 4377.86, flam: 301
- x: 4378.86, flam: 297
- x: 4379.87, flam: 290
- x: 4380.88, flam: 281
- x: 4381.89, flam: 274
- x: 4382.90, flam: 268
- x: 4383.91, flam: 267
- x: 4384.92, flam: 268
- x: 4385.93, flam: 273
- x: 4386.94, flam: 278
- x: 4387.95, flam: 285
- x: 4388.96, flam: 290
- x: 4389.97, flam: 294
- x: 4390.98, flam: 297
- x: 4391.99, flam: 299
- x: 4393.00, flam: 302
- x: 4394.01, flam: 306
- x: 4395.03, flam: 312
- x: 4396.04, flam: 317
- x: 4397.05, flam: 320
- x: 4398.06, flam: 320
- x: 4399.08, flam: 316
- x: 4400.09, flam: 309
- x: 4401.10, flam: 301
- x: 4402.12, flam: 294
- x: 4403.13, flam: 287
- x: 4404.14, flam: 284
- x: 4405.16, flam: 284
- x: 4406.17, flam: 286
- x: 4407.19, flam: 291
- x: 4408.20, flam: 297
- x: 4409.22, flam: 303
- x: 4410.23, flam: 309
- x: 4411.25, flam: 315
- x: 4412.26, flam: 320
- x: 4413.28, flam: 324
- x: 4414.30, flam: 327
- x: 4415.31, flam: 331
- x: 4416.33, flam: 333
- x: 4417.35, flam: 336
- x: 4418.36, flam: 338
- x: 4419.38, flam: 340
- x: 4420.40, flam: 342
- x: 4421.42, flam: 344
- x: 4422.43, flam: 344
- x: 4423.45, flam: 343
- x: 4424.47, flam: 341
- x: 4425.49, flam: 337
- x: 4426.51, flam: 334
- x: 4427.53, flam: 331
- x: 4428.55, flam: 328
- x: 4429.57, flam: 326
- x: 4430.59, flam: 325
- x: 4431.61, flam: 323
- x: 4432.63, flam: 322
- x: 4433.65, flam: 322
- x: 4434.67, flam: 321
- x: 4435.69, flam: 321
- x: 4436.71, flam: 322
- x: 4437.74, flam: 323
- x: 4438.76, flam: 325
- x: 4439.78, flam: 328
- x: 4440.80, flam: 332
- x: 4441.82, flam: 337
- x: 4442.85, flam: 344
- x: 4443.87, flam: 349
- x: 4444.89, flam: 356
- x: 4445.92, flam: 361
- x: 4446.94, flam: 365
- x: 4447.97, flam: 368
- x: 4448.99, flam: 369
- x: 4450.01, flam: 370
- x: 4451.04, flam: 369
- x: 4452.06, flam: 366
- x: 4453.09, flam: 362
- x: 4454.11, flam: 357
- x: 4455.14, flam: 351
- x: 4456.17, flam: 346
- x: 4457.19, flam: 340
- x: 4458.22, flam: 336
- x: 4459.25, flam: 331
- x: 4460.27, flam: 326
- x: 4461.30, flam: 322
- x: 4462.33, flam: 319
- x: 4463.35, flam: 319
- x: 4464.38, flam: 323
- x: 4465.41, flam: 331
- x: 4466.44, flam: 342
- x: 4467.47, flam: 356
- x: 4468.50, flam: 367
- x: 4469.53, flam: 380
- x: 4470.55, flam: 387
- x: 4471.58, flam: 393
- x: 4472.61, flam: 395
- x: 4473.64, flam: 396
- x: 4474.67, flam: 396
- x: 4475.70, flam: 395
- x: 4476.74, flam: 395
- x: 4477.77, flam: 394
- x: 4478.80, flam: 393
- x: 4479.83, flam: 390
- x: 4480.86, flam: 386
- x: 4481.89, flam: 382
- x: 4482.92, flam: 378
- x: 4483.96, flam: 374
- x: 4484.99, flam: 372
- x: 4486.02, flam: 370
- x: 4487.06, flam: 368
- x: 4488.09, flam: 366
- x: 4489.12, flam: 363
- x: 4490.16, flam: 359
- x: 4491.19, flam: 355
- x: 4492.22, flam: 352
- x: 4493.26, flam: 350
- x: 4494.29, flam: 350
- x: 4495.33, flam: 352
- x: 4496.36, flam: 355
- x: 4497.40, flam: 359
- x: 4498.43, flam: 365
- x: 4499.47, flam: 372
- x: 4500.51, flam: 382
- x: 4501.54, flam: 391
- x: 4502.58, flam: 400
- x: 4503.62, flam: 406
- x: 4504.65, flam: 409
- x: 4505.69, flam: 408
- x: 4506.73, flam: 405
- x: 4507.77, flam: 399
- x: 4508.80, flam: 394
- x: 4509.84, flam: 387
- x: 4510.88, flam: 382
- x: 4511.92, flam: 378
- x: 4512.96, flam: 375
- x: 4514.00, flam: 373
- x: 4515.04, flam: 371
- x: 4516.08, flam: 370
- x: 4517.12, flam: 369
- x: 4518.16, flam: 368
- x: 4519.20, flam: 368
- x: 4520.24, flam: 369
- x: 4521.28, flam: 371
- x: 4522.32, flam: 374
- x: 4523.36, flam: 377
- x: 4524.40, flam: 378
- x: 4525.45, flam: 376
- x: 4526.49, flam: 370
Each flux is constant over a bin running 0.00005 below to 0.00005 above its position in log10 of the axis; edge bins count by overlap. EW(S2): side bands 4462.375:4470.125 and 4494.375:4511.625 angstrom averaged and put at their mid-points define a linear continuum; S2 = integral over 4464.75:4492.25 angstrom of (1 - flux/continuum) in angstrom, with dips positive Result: -1.4 angstrom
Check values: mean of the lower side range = 345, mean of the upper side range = 384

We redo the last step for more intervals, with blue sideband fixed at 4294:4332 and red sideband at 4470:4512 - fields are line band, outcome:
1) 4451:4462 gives 0.3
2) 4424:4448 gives 0.3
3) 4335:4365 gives -3.8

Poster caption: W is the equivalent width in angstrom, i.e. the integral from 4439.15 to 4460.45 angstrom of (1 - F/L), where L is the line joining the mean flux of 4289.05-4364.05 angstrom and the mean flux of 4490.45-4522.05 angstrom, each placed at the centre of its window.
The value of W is -0.5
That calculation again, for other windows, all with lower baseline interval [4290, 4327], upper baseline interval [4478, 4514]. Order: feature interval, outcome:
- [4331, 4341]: -1.3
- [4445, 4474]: -0.3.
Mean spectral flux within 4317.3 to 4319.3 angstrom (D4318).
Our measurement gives 290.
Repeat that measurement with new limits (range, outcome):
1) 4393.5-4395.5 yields 308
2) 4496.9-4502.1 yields 374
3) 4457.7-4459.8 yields 333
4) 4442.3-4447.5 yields 354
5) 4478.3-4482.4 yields 388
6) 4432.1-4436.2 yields 322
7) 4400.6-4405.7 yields 290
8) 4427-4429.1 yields 329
